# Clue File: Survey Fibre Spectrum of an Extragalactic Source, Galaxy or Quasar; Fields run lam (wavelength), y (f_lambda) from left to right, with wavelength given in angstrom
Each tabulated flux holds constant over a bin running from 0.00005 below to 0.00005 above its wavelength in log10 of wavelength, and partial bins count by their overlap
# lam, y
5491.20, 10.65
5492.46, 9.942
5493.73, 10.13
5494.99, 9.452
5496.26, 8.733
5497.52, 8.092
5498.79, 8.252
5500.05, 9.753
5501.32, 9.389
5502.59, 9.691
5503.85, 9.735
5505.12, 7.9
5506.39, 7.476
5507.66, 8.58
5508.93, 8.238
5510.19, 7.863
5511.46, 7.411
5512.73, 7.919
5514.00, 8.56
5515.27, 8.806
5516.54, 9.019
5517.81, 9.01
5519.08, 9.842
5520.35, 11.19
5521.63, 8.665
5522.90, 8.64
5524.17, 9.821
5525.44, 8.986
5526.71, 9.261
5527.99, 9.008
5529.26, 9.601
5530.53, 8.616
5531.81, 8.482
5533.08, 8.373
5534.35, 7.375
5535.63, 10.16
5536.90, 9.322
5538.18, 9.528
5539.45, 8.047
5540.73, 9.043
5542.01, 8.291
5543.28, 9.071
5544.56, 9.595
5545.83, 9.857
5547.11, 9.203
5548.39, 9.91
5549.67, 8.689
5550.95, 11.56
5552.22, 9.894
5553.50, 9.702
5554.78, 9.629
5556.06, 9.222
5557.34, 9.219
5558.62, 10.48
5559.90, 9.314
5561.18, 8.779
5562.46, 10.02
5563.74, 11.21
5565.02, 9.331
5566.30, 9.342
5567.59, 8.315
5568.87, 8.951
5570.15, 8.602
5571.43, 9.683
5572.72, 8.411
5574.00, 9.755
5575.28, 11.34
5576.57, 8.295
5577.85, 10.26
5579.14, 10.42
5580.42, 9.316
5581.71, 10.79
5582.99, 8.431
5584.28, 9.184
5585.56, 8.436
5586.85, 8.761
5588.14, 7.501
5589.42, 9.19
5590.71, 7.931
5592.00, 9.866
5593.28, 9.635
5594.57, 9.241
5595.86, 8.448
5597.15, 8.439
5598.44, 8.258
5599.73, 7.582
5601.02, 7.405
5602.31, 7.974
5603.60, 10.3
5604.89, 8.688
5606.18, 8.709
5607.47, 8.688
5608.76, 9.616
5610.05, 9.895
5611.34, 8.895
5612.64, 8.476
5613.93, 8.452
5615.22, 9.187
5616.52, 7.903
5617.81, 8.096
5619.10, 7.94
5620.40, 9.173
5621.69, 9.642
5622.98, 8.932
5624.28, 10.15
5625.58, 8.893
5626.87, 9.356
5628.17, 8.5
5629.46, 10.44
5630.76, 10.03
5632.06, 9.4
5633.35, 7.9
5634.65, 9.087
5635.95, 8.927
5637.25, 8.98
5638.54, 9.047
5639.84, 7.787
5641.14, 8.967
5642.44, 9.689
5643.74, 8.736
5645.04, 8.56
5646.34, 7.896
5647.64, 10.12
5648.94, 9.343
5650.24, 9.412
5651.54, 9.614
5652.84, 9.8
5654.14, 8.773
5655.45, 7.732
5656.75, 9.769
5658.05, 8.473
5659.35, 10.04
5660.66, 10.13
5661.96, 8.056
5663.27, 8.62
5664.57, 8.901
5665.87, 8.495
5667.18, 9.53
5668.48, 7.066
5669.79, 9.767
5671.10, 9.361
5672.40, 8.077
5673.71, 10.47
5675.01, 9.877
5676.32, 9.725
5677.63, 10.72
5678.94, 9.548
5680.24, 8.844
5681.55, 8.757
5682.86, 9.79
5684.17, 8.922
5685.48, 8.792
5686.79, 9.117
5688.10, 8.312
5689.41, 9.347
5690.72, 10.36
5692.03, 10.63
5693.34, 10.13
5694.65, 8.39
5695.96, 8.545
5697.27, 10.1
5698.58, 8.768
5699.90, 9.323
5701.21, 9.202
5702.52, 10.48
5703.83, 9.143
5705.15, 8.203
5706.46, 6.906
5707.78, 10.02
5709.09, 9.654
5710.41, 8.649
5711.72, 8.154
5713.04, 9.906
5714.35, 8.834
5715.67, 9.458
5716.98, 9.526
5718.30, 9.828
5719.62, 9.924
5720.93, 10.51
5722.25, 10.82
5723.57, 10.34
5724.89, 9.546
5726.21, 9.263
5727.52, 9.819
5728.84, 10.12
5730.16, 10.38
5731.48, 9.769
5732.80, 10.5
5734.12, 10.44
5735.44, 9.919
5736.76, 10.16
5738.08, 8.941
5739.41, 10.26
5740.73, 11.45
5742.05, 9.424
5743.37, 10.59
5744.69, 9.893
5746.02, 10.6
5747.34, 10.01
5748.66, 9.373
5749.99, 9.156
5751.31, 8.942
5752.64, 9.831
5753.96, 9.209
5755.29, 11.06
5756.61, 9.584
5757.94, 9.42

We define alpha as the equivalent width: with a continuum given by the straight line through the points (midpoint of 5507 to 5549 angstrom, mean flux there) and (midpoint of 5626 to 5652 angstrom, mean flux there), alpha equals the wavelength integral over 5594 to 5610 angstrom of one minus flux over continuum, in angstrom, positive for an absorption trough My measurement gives 0.7 angstrom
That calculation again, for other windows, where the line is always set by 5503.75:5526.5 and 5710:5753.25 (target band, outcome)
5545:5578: -2.16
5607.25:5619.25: 0.64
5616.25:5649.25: 1.23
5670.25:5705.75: 0.90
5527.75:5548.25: -0.31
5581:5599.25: 0.54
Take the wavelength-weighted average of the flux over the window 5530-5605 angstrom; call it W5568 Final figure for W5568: 9.17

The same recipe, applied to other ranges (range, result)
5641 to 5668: 9.07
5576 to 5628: 8.91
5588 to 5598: 8.84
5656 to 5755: 9.5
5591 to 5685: 9.02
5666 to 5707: 9.23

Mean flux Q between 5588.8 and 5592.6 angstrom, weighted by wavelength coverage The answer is 8.97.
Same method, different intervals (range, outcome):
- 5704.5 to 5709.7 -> 8.69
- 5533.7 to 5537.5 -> 8.95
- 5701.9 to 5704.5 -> 9.79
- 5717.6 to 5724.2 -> 10.3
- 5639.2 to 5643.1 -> 8.81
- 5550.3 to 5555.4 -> 10.2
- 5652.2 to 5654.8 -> 9.26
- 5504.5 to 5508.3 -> 7.97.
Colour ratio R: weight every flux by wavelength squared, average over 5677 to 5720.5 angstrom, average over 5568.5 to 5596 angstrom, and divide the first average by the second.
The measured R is 1.05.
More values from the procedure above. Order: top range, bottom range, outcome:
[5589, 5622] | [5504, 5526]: 1.04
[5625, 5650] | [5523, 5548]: 1.04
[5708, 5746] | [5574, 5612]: 1.15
